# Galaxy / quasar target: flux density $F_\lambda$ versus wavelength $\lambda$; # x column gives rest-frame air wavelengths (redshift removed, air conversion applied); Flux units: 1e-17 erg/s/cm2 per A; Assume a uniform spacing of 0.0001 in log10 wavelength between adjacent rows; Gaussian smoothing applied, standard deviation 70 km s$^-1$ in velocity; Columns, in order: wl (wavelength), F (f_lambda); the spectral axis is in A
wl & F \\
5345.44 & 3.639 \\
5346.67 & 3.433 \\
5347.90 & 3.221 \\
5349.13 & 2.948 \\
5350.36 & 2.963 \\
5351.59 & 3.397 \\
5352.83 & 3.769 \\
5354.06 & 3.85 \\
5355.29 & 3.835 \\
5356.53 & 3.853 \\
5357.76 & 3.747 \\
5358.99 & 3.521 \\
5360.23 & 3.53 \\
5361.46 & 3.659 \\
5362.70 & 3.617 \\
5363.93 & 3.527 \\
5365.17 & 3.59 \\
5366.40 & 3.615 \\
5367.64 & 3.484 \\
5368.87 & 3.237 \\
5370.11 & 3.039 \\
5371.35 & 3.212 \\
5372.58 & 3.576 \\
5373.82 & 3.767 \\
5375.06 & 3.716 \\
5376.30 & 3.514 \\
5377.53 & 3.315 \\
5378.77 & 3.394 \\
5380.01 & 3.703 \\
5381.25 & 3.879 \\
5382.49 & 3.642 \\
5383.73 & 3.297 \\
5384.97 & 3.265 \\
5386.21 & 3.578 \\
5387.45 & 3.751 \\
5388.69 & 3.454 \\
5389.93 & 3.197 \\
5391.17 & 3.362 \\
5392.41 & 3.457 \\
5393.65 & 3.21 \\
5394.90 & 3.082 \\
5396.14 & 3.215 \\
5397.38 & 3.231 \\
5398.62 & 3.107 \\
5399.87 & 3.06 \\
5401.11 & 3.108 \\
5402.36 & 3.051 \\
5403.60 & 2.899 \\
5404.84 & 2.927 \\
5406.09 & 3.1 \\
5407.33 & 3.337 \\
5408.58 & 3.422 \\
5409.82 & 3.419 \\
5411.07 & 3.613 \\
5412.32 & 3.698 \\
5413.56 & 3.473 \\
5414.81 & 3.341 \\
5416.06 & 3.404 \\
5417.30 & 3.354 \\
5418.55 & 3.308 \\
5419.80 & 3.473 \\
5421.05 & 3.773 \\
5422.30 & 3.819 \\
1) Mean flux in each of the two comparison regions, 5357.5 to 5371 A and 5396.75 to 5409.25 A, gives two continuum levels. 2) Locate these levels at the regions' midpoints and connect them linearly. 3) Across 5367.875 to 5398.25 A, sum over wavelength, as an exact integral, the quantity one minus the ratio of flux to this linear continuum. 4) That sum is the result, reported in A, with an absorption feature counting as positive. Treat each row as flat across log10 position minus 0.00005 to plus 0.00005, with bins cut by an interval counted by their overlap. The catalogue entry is -1.0 A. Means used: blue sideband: 3.49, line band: 3.42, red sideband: 3.13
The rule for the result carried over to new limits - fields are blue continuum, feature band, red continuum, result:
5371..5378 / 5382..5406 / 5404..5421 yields 1.4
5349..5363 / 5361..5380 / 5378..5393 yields 0.3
